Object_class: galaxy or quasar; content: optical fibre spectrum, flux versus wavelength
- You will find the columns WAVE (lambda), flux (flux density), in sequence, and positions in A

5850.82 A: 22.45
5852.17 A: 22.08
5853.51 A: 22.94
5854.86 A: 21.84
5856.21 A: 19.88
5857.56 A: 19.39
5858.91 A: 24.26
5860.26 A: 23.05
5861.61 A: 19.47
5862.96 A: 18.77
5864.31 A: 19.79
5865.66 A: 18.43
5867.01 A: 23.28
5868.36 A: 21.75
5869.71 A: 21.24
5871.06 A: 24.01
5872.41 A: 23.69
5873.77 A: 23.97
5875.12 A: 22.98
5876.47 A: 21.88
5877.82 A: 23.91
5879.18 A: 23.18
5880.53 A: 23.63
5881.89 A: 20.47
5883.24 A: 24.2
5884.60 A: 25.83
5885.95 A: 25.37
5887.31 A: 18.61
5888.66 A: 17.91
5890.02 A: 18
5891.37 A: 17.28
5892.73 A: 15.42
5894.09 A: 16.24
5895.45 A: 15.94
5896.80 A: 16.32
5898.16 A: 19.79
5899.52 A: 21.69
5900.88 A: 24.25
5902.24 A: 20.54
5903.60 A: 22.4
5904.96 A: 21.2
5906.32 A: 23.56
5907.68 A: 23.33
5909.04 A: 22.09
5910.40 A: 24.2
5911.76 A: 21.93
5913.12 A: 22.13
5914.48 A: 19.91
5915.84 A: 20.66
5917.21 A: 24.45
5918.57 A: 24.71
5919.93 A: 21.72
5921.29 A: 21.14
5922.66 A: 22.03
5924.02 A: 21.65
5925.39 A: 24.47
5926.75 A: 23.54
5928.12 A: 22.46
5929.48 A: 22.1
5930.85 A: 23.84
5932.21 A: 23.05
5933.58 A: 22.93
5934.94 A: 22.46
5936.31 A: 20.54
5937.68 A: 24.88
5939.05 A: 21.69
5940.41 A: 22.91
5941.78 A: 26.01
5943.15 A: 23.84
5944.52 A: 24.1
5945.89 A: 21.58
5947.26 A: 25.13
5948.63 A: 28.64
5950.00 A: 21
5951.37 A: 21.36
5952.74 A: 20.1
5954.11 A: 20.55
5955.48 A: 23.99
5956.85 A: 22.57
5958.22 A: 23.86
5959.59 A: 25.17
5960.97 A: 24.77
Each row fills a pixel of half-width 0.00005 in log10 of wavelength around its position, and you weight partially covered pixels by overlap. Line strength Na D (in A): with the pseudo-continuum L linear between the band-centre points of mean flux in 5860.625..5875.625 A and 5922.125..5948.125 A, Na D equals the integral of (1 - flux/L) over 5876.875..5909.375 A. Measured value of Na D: 1.9 A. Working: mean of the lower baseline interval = 21.6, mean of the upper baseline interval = 23.2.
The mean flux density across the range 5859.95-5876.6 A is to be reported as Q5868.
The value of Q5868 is 21.7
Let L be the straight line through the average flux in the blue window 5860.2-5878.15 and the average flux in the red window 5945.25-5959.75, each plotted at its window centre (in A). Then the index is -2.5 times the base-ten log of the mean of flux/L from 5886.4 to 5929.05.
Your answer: 0.07 mag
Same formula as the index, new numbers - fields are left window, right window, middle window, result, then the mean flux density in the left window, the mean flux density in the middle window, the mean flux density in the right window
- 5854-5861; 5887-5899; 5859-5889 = -0.14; 21.7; 22.2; 17.3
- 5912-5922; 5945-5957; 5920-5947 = -0.02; 22.1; 22.9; 22.8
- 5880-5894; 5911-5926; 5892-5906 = 0.09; 20.4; 19.5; 22.3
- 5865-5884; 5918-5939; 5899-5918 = 0.02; 22.6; 22.3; 22.7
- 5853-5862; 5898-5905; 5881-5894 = 0.08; 21.6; 20.2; 21.8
